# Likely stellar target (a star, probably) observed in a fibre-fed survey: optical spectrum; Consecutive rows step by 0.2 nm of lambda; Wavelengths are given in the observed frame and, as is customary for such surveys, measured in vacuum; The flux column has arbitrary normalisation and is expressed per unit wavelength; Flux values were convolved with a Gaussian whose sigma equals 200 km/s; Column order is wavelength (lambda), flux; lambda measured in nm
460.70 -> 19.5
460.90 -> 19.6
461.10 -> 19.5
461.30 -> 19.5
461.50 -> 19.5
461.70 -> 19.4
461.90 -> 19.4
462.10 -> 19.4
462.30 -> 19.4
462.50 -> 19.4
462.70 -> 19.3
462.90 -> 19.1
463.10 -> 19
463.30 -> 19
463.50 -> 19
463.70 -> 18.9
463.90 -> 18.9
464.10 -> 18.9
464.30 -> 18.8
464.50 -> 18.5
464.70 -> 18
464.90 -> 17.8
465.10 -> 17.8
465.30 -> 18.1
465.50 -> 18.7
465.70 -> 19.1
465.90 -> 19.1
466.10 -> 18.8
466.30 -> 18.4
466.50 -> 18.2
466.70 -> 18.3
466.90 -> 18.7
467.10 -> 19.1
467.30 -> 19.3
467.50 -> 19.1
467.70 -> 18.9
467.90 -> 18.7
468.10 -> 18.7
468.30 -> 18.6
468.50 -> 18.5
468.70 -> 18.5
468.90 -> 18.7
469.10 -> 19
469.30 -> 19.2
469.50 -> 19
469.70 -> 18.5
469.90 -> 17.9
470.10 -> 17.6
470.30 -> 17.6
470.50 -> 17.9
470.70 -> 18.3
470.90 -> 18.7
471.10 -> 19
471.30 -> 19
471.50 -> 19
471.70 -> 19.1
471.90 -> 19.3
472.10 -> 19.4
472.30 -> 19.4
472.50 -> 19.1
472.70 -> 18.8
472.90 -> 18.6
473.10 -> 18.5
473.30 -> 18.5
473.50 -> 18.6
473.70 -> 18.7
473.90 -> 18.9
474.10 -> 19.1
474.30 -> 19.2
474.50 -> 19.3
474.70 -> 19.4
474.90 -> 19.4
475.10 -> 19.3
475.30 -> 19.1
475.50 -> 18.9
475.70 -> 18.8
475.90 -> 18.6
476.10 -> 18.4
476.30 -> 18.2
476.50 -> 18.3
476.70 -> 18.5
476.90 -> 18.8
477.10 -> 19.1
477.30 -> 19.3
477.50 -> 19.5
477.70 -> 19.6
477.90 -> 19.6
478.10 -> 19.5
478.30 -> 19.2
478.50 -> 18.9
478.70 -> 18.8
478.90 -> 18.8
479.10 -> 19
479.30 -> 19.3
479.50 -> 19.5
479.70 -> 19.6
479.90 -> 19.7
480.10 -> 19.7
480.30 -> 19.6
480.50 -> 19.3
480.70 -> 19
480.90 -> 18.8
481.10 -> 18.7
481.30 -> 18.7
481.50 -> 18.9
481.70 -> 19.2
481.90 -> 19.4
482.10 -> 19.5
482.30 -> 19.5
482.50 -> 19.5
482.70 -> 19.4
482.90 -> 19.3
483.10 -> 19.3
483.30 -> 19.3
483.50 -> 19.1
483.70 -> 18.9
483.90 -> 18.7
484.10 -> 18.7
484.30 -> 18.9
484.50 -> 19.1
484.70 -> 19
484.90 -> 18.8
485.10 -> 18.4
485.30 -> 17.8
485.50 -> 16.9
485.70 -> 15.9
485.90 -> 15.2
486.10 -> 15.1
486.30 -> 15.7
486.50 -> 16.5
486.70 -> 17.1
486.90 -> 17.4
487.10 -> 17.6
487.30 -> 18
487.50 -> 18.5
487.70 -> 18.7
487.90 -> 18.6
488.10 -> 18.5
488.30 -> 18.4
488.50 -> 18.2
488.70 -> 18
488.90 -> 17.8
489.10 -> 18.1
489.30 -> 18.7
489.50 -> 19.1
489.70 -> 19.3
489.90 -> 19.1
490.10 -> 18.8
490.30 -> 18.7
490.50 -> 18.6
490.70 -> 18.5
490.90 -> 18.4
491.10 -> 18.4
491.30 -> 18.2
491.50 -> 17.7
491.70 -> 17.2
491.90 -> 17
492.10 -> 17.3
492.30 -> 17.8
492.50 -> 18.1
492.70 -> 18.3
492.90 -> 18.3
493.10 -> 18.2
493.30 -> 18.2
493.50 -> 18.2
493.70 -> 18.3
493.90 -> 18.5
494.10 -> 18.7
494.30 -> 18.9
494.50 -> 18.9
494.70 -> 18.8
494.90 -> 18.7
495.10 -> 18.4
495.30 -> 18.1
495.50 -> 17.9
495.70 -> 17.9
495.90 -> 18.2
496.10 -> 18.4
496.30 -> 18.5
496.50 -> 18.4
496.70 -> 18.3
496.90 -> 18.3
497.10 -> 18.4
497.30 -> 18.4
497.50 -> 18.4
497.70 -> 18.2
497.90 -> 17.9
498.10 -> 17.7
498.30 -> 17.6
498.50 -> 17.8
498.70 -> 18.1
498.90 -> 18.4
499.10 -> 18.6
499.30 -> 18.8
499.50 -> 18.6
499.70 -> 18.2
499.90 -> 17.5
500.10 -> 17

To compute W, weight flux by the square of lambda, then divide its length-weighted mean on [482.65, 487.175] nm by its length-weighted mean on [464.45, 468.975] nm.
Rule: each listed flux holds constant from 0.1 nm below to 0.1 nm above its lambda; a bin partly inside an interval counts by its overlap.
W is 1.0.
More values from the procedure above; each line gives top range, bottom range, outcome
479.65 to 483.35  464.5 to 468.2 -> 1.11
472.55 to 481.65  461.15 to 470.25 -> 1.06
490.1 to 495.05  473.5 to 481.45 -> 1.02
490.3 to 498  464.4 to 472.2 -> 1.09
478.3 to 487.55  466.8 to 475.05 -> 1.04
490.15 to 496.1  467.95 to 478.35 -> 1.05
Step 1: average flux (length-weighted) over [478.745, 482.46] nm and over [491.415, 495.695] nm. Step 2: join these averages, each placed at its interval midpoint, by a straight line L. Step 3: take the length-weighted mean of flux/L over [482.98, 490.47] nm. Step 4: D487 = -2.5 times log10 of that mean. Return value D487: 0.04 mag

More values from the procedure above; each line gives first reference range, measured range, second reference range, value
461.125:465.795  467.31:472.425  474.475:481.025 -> 0.02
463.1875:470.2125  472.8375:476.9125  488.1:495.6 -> -0.02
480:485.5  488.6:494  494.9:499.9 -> 0.02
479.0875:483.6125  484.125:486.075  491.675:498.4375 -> 0.08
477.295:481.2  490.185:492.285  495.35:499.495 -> 0.03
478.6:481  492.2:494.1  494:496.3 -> 0.02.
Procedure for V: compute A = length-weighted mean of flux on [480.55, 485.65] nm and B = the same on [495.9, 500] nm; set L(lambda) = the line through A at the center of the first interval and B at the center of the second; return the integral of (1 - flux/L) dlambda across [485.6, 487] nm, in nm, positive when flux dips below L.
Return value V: 0.195 nm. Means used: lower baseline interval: 18.9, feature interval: 16.1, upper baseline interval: 18.2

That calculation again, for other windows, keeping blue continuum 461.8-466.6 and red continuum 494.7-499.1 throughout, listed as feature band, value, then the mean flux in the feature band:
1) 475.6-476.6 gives 0.01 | 18.5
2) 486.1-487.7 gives 0.10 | 17.2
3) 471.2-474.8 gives -0.07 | 19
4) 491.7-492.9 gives 0.04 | 17.7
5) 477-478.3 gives -0.06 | 19.4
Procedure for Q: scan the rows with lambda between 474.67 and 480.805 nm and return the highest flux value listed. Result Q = 19.7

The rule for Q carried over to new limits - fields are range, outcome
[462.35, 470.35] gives 19.4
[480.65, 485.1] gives 19.5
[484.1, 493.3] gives 19.3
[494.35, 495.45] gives 18.9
